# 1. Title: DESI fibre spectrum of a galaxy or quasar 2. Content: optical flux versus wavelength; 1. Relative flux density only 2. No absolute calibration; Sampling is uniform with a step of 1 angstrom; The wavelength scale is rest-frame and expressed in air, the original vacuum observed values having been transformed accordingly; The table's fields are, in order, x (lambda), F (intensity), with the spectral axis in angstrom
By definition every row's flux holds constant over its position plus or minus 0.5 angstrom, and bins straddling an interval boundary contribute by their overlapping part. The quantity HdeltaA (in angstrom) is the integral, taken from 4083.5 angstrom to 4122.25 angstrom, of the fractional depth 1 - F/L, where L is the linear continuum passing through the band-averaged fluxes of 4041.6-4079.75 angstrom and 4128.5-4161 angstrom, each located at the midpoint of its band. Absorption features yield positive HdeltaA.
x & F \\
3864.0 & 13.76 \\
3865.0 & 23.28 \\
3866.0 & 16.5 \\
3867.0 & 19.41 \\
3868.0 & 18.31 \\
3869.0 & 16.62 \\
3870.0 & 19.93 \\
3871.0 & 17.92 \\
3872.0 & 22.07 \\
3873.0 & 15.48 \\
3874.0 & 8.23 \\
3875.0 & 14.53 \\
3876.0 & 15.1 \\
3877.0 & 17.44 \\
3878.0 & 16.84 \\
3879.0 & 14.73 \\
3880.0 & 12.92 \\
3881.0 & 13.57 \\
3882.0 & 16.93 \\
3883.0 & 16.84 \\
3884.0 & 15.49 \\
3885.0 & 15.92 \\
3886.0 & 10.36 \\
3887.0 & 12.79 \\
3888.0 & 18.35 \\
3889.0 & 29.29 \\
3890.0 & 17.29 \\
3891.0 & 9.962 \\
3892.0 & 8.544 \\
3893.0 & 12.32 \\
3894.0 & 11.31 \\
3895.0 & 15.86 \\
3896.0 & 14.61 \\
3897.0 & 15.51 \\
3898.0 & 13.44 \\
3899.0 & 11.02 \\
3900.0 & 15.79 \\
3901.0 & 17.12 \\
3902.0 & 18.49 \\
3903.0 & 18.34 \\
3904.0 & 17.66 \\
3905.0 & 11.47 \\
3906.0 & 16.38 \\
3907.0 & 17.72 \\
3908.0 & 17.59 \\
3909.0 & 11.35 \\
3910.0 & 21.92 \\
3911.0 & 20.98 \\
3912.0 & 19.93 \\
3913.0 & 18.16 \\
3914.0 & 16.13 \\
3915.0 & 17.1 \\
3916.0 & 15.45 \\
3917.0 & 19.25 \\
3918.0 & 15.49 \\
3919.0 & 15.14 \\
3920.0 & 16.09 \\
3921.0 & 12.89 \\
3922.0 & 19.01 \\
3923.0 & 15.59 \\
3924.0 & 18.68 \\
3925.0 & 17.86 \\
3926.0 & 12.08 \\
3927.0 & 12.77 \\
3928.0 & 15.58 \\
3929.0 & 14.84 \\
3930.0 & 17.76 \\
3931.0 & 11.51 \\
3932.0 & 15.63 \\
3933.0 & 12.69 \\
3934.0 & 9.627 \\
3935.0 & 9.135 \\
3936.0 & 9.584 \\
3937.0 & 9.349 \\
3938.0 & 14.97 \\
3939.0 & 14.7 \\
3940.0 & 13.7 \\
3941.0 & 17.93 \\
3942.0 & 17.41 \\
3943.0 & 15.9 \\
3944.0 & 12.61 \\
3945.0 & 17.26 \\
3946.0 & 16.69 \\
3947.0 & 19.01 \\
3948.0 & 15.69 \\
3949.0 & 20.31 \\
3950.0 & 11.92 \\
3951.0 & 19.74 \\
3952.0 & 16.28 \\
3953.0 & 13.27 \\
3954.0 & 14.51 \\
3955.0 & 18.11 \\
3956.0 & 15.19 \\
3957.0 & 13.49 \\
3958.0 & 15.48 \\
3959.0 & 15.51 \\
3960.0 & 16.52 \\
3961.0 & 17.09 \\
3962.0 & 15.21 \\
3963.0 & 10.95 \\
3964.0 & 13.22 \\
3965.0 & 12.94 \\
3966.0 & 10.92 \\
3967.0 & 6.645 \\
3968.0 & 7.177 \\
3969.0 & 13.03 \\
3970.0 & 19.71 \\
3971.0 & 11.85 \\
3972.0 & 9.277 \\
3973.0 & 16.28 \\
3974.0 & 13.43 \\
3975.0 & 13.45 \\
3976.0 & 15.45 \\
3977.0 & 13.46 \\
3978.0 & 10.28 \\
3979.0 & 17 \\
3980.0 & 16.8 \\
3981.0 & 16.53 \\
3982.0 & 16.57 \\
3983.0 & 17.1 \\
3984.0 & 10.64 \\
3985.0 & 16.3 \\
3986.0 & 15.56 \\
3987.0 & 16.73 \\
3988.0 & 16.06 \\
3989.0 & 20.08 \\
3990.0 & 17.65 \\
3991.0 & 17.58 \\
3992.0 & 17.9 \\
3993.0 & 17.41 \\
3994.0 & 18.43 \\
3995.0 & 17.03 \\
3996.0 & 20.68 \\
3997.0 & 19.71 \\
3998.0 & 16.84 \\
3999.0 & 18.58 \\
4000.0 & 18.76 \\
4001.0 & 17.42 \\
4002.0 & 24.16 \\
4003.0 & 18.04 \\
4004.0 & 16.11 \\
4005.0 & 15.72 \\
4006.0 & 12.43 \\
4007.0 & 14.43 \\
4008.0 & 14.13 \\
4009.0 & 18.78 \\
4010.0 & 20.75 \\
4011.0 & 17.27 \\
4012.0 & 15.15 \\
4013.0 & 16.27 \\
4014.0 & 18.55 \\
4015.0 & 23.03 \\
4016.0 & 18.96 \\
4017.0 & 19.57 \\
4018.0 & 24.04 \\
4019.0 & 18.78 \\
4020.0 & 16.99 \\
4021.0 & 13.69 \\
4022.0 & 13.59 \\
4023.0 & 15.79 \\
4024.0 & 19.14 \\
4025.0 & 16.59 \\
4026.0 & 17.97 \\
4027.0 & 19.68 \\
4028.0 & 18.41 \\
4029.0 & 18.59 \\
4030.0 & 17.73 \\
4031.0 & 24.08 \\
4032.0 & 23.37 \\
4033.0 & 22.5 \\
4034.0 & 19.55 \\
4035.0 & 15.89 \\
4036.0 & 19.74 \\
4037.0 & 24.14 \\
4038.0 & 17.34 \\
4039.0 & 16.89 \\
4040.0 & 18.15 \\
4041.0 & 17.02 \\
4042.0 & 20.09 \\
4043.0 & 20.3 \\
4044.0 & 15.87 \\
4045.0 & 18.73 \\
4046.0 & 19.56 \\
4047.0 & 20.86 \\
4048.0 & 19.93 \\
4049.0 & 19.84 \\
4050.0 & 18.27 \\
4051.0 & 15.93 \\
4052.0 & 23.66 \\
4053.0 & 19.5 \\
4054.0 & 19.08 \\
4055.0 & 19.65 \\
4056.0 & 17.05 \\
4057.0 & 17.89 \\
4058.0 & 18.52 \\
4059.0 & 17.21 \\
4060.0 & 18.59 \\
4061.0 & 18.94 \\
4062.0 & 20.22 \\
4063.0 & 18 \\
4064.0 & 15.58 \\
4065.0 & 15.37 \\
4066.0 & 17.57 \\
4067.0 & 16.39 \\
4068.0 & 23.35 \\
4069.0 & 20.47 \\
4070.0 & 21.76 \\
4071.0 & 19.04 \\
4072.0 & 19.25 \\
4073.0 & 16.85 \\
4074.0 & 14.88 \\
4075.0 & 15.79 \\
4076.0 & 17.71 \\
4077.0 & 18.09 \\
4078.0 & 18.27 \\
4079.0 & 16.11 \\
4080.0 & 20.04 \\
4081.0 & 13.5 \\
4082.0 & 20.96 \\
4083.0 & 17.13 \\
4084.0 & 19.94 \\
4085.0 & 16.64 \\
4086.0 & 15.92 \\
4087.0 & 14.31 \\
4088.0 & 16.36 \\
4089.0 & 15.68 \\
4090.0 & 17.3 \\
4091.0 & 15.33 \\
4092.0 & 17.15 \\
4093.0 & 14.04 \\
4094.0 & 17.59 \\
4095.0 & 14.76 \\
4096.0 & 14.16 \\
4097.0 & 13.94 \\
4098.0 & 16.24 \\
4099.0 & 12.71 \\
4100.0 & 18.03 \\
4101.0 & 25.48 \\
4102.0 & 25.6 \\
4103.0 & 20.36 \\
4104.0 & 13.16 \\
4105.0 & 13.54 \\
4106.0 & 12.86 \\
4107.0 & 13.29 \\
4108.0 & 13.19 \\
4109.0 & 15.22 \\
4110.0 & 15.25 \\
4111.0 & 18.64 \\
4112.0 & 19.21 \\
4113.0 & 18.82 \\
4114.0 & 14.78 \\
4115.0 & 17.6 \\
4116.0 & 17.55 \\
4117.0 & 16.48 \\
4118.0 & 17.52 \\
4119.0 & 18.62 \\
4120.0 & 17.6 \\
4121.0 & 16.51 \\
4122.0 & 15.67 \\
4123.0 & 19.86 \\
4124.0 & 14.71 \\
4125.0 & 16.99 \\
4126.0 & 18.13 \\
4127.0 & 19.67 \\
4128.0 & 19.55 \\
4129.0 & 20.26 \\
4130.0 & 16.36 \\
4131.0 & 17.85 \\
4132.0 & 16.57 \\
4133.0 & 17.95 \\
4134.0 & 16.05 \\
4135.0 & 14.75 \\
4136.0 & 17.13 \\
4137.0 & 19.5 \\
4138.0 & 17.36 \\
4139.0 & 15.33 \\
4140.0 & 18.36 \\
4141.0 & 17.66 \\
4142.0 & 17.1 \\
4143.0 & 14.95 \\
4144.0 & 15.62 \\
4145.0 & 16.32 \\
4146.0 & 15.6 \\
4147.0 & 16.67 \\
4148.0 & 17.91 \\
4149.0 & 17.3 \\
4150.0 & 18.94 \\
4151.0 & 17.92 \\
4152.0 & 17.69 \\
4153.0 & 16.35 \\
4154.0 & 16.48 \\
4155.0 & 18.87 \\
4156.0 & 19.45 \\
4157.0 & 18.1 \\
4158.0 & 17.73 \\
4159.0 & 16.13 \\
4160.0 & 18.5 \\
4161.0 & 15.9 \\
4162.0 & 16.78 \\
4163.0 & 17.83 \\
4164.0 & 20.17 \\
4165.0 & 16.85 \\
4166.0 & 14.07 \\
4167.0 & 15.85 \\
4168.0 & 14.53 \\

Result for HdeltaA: 2.8 angstrom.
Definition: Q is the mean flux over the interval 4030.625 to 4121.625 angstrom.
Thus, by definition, 17.9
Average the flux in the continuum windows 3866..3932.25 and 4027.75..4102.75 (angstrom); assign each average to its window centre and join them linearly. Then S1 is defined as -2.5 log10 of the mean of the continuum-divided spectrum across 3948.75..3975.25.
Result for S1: 0.19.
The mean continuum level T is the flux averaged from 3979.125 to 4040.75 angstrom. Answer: 18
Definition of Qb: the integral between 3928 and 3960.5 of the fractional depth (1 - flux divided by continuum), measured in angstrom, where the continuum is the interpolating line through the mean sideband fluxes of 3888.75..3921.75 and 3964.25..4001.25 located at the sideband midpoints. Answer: 1.63 angstrom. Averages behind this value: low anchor 16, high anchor 15.4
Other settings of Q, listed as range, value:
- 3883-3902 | 14.9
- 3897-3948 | 15.5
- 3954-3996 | 14.9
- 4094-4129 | 17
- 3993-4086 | 18.4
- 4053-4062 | 18.5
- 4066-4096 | 17.3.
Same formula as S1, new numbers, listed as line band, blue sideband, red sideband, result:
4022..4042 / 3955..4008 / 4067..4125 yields -0.17 mag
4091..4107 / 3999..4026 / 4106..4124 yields 0.02 mag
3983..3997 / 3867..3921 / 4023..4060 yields 0.05 mag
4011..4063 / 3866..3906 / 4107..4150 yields -0.14 mag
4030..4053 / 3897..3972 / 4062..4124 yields -0.19 mag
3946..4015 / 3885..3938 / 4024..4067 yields 0.08 mag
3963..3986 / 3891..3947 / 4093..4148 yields 0.16 mag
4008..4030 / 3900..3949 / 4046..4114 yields -0.08 mag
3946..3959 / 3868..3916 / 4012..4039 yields 0.08 mag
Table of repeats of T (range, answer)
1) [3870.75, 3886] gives 15.4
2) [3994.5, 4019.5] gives 18.2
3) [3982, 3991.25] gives 16.4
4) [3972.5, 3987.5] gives 15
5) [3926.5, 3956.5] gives 14.8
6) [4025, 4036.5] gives 19.6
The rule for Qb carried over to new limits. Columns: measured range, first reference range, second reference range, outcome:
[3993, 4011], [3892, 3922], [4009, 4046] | 0.40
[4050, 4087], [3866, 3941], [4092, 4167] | -3.38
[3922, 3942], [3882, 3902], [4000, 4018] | 2.32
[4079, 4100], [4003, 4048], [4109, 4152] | 1.74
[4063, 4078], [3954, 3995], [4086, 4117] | -1.87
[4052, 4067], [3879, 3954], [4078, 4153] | -1.53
